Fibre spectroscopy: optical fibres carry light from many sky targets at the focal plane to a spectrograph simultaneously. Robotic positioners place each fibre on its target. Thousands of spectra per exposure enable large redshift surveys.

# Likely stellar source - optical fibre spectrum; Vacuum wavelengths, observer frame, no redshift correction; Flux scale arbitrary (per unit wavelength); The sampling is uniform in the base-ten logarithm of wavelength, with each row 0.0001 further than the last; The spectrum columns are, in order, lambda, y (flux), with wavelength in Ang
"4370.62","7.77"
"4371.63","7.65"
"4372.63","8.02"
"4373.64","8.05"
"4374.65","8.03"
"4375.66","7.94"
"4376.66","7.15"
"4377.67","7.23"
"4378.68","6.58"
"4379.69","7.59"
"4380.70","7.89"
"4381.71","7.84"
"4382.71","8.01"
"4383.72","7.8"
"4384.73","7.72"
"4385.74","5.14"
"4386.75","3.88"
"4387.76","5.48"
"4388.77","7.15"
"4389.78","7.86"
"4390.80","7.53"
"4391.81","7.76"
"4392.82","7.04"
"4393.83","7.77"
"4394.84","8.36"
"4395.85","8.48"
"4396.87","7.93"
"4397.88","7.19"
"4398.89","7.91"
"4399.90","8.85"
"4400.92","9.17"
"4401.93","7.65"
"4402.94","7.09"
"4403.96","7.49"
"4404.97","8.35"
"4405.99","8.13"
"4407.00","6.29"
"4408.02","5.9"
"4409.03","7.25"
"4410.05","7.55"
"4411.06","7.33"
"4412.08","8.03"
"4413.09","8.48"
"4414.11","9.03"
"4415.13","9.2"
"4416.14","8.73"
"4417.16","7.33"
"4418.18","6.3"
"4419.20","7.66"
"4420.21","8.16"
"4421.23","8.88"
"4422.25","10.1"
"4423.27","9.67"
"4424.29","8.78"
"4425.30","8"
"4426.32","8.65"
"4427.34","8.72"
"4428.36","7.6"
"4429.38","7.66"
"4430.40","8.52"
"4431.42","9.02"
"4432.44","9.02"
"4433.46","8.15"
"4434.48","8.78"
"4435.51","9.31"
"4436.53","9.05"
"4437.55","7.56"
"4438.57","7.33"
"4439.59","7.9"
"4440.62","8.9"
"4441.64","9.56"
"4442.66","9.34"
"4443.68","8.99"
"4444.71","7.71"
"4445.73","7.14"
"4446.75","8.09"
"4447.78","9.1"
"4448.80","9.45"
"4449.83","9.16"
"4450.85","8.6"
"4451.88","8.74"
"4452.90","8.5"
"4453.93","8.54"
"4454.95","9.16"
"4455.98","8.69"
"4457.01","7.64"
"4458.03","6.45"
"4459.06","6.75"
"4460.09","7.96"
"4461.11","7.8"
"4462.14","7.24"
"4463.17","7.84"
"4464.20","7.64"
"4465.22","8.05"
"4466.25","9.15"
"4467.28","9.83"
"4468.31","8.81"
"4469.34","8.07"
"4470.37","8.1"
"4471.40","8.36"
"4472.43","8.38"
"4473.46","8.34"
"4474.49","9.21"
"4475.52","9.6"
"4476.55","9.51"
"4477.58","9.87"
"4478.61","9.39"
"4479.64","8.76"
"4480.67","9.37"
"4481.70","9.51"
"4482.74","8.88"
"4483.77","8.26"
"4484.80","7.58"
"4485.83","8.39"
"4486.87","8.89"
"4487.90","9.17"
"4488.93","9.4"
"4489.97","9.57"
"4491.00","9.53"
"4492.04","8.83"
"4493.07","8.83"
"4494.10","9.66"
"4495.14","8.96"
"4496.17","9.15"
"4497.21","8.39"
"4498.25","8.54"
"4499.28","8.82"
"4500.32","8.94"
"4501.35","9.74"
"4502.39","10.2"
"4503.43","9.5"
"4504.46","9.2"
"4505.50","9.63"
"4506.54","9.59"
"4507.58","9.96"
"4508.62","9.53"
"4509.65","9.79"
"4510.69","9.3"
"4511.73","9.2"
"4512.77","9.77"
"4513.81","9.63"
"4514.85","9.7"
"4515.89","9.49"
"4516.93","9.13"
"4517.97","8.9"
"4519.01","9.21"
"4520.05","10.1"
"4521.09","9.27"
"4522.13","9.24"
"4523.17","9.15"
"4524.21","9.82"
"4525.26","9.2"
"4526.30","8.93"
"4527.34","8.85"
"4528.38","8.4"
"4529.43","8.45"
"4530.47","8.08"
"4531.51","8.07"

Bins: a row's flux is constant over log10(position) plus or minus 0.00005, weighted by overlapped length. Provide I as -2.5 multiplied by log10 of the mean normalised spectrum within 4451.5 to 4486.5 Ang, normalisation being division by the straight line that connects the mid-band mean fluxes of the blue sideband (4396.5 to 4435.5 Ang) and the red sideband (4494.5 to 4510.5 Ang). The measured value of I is 0.049 mag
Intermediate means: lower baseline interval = 8.14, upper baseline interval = 9.33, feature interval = 8.48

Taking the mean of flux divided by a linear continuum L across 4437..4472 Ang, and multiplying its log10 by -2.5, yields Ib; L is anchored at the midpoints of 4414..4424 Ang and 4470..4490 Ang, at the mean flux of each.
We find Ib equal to 0.06 mag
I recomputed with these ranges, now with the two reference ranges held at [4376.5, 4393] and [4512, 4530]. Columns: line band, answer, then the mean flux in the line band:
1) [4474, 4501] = -0.04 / 9.05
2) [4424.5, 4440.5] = -0.08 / 8.37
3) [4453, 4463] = 0.05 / 7.83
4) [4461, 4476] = -0.01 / 8.44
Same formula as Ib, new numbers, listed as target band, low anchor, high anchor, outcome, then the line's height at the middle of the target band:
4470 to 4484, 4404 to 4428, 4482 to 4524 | -0.01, 8.89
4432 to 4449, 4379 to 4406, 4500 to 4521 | -0.03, 8.33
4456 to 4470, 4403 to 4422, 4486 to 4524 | 0.09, 8.63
